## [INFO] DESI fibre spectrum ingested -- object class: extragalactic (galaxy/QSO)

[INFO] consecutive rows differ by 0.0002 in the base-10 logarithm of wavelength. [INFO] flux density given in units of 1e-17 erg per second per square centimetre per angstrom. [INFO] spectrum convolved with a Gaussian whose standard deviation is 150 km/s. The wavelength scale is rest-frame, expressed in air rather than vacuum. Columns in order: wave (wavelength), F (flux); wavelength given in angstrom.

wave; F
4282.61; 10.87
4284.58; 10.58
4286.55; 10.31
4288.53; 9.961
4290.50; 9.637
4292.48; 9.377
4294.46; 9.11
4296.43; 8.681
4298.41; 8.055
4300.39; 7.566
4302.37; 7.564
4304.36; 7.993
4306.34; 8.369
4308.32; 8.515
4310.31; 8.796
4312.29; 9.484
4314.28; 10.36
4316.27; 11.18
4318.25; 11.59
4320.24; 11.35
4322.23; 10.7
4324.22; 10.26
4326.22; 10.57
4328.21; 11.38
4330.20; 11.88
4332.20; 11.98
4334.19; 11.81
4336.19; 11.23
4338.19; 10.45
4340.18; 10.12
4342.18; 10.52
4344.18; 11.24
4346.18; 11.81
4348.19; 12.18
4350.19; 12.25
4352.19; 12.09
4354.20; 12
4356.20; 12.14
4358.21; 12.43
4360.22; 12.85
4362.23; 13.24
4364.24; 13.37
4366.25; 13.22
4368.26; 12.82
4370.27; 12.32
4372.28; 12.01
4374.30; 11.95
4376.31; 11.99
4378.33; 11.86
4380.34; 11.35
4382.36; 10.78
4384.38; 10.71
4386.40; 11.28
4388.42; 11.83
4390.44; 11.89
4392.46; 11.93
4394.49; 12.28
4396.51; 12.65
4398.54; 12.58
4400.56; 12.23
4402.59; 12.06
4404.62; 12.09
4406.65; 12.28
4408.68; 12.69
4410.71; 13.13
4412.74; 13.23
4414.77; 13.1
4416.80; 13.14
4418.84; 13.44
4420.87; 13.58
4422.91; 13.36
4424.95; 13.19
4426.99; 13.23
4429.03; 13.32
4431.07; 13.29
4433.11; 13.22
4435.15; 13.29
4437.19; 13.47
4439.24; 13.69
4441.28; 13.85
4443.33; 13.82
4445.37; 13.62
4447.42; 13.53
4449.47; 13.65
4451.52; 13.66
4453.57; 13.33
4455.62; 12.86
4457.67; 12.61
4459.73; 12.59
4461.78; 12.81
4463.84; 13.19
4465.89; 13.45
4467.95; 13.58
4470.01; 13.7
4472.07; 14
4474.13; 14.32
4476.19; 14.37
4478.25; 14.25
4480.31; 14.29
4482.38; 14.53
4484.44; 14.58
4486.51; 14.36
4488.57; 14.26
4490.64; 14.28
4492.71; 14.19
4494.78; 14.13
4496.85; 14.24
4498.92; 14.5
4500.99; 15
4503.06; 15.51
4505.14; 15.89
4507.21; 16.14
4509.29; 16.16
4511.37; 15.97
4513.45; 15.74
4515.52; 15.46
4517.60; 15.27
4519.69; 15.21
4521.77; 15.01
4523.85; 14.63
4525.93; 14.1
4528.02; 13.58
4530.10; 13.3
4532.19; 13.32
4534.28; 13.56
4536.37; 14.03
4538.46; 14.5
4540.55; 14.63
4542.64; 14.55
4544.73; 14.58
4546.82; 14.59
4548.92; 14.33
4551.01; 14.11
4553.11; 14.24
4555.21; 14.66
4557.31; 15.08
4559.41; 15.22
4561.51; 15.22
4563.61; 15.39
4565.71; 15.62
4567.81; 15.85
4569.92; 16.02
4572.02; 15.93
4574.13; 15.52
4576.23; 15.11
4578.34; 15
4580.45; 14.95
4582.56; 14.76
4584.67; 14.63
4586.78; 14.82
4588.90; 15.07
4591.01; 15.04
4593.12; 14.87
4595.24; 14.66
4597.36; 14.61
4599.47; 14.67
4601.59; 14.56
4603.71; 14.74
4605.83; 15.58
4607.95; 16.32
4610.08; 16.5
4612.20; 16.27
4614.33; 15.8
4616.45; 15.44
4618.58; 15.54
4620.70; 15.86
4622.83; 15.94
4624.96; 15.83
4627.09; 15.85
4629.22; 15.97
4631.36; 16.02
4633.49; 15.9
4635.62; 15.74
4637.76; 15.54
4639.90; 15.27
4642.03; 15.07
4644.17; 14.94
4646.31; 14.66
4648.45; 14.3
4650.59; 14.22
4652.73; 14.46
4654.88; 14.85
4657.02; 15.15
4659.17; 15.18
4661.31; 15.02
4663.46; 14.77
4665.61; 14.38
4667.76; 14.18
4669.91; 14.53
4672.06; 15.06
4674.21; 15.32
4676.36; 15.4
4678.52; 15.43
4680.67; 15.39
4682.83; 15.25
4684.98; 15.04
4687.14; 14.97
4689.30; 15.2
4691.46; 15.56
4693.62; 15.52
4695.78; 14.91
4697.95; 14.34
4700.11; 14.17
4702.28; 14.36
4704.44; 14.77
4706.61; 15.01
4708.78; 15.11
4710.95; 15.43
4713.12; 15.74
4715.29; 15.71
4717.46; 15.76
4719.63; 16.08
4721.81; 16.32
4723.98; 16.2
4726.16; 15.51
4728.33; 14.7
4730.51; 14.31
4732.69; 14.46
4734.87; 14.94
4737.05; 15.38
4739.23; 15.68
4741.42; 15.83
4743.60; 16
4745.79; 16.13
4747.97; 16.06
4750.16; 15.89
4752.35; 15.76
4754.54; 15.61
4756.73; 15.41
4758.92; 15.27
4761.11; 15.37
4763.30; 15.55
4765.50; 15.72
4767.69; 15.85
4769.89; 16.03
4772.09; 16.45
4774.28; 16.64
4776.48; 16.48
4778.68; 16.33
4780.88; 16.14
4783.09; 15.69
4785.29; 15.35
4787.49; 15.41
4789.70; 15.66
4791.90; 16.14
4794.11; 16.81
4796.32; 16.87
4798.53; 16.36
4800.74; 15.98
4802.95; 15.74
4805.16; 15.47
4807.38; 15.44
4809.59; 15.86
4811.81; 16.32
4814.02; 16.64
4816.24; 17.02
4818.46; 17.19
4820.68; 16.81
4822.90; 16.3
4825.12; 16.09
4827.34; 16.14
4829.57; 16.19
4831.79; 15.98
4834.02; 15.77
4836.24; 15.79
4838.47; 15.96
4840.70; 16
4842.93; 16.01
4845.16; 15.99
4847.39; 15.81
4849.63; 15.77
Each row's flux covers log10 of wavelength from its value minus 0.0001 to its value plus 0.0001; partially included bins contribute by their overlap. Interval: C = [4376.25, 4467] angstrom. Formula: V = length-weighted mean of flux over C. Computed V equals 12.8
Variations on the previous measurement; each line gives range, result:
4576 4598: 14.9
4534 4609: 14.9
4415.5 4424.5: 13.4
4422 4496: 13.7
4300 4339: 10.2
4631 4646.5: 15.4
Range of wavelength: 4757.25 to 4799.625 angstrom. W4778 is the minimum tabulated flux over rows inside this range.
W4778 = 15.27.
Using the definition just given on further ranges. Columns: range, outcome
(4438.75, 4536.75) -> 12.59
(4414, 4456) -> 12.86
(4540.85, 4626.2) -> 14.11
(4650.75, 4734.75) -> 14.17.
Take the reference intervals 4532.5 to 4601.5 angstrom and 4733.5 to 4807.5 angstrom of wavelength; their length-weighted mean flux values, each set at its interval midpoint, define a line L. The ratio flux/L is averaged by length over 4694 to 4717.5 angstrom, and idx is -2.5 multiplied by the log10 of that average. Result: 0.04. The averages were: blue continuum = 14.8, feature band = 15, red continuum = 15.9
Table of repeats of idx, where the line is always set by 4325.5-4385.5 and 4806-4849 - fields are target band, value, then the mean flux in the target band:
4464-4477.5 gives -0.08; 13.9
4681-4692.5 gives -0.03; 15.2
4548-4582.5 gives -0.10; 15.1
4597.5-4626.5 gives -0.10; 15.6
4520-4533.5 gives -0.05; 14.1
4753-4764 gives 0.00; 15.5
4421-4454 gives -0.07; 13.5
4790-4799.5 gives -0.04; 16.5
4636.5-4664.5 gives -0.03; 14.9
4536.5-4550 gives -0.07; 14.5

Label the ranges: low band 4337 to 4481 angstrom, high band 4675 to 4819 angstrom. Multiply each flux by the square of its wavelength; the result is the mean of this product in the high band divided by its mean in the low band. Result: 1.4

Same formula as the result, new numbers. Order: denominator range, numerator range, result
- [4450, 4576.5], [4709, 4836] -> 1.22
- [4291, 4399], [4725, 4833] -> 1.74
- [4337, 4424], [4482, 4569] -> 1.29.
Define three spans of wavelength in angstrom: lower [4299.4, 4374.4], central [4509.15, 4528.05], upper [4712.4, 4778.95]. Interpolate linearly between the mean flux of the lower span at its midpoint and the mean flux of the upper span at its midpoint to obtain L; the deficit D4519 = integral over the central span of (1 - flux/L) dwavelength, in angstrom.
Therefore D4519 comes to -2.9 angstrom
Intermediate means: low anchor 11.1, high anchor 15.7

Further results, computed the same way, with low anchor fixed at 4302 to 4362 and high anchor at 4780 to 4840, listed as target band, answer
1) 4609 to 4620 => -1.5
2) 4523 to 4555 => -2.4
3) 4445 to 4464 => -1.4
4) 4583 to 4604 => -1.5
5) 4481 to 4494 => -1.8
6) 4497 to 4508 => -2.2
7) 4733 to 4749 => -0.3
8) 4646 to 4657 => -0.1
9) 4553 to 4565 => -1.5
